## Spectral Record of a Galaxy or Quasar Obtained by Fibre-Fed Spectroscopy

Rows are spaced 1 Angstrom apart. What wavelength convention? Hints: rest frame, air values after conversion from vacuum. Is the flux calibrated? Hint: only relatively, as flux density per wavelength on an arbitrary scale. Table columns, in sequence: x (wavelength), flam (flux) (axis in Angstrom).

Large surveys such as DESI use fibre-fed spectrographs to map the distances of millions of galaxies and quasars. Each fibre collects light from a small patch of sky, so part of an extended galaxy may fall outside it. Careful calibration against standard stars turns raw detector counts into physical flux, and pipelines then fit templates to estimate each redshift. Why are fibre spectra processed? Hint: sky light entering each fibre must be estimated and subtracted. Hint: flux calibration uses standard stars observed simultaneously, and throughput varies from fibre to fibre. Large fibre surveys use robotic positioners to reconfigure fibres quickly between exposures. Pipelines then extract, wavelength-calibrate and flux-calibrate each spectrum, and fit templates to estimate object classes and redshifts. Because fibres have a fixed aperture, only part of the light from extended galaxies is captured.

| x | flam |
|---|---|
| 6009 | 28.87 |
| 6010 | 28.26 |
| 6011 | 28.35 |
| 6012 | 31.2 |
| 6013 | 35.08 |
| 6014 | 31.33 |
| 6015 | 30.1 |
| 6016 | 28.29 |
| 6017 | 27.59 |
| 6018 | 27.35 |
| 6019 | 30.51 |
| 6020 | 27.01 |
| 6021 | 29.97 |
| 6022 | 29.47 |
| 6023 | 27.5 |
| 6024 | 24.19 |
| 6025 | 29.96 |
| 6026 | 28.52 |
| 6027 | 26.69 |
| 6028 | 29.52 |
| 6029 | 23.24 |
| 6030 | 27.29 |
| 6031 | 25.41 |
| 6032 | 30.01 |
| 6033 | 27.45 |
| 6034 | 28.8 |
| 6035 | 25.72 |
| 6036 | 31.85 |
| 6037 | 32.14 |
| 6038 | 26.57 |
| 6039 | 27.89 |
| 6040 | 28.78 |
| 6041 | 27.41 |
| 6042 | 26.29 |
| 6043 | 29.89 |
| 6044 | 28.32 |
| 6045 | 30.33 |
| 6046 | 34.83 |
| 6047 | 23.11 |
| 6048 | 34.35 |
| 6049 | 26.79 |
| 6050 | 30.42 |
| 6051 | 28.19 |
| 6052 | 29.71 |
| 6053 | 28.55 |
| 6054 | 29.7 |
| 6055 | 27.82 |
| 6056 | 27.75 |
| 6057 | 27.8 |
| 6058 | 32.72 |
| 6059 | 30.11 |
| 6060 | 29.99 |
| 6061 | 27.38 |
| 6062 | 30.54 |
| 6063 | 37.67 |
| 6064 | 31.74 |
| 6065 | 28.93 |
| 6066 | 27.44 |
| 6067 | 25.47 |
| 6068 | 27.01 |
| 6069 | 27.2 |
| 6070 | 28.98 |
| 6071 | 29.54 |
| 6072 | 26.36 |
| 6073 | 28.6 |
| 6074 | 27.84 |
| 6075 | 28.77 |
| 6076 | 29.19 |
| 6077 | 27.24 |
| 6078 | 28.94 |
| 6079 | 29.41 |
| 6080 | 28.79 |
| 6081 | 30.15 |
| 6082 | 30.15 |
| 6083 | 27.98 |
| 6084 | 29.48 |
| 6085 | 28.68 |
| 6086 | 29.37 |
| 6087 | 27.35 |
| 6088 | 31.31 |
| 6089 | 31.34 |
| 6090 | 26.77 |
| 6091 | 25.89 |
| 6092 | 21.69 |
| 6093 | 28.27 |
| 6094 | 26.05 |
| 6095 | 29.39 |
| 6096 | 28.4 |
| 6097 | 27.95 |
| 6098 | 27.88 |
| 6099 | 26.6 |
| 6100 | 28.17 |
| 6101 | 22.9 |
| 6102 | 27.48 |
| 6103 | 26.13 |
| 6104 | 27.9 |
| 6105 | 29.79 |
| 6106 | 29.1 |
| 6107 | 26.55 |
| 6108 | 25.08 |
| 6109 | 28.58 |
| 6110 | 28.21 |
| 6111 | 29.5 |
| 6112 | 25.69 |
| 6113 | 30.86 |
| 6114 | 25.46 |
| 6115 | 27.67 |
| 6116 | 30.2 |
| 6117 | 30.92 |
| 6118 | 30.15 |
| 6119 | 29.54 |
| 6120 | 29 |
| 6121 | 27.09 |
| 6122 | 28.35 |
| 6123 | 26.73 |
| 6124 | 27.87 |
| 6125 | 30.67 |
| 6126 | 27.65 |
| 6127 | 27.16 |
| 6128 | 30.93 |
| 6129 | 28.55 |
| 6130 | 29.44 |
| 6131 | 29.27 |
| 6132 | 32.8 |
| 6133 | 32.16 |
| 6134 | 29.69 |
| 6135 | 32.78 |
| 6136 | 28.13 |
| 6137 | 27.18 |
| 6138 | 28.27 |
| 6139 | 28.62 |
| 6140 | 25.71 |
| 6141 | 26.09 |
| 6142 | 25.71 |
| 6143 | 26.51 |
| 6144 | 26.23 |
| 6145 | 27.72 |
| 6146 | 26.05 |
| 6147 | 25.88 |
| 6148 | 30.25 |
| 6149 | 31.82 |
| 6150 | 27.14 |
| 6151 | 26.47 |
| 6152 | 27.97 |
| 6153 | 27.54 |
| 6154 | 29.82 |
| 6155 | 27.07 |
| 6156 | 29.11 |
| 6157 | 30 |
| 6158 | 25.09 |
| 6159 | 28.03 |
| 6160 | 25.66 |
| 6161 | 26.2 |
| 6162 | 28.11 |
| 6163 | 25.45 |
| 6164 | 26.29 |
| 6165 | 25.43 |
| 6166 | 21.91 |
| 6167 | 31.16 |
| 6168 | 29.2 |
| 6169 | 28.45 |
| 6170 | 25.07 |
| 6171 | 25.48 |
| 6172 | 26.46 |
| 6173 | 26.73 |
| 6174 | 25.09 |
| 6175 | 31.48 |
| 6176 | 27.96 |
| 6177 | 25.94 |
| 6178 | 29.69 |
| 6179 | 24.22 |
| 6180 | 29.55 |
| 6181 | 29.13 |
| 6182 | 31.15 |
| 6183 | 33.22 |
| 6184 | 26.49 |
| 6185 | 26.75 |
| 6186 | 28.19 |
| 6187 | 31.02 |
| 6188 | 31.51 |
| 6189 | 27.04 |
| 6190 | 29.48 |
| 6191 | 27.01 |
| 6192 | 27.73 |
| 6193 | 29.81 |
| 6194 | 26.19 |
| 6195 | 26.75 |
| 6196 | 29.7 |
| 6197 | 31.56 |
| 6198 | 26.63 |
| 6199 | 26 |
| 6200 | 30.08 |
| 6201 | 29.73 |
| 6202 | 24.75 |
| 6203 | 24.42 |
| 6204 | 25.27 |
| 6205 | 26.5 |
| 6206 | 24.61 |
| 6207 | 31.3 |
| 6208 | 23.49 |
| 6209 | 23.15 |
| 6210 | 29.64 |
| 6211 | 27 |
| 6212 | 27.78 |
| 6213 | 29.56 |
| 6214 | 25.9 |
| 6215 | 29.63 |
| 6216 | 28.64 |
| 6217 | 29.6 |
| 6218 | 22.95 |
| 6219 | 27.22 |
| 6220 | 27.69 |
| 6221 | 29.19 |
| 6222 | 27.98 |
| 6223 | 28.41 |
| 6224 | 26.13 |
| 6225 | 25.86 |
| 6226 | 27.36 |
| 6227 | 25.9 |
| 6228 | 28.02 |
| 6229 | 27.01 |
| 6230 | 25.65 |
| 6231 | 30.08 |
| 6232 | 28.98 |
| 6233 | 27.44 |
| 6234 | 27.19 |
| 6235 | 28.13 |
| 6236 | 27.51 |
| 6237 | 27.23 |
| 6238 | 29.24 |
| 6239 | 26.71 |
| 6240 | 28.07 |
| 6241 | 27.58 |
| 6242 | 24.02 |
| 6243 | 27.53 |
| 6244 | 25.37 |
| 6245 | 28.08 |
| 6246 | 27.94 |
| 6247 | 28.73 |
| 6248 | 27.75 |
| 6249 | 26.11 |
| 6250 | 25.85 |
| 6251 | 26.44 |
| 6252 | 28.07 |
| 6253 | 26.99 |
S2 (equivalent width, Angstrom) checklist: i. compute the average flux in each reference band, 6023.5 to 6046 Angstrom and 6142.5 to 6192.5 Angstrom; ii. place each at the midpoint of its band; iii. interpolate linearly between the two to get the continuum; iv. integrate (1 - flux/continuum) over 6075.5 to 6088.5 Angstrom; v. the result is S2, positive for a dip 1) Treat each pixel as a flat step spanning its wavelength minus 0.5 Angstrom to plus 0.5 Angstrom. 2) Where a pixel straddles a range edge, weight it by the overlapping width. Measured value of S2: -0.5 Angstrom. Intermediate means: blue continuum 28.2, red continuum 27.7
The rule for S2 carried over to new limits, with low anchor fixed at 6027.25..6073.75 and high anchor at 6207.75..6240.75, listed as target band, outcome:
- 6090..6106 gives 0.8 Angstrom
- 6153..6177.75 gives 0.6 Angstrom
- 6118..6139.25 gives -0.7 Angstrom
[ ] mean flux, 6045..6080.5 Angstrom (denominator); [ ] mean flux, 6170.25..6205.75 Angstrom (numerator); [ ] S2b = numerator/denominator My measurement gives 1.0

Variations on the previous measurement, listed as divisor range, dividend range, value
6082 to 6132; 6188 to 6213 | 0.97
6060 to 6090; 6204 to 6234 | 0.94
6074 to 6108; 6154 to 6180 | 0.97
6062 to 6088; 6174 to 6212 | 0.96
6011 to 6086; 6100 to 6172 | 0.97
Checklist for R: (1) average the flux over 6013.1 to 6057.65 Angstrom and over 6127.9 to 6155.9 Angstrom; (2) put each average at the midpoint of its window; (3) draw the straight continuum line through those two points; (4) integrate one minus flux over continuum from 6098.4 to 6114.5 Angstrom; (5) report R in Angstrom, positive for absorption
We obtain 0.6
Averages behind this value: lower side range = 28.6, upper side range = 28.4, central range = 27.4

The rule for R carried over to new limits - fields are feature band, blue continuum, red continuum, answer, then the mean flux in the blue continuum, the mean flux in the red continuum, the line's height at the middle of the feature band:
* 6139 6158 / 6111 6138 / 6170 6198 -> 0.8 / 29.1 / 28.3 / 28.7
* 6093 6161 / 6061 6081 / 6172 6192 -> 1.3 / 28.9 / 28.4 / 28.7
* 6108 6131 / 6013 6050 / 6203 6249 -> -0.5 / 28.6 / 27.3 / 28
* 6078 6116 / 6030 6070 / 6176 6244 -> 0.9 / 29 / 27.7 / 28.6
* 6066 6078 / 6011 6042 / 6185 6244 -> 0.2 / 28.5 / 27.5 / 28.3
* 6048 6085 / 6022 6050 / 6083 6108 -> -1.5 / 28.3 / 27.6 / 28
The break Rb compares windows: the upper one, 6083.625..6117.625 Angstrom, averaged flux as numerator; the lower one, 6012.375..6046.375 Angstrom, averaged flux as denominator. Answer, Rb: 0.97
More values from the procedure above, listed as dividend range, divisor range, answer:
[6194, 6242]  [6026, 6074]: 0.95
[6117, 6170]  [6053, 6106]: 0.99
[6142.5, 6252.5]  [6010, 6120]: 0.96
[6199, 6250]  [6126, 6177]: 0.98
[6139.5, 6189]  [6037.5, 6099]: 0.96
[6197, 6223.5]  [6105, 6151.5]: 0.96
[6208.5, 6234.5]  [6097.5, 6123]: 0.98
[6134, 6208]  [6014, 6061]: 0.97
